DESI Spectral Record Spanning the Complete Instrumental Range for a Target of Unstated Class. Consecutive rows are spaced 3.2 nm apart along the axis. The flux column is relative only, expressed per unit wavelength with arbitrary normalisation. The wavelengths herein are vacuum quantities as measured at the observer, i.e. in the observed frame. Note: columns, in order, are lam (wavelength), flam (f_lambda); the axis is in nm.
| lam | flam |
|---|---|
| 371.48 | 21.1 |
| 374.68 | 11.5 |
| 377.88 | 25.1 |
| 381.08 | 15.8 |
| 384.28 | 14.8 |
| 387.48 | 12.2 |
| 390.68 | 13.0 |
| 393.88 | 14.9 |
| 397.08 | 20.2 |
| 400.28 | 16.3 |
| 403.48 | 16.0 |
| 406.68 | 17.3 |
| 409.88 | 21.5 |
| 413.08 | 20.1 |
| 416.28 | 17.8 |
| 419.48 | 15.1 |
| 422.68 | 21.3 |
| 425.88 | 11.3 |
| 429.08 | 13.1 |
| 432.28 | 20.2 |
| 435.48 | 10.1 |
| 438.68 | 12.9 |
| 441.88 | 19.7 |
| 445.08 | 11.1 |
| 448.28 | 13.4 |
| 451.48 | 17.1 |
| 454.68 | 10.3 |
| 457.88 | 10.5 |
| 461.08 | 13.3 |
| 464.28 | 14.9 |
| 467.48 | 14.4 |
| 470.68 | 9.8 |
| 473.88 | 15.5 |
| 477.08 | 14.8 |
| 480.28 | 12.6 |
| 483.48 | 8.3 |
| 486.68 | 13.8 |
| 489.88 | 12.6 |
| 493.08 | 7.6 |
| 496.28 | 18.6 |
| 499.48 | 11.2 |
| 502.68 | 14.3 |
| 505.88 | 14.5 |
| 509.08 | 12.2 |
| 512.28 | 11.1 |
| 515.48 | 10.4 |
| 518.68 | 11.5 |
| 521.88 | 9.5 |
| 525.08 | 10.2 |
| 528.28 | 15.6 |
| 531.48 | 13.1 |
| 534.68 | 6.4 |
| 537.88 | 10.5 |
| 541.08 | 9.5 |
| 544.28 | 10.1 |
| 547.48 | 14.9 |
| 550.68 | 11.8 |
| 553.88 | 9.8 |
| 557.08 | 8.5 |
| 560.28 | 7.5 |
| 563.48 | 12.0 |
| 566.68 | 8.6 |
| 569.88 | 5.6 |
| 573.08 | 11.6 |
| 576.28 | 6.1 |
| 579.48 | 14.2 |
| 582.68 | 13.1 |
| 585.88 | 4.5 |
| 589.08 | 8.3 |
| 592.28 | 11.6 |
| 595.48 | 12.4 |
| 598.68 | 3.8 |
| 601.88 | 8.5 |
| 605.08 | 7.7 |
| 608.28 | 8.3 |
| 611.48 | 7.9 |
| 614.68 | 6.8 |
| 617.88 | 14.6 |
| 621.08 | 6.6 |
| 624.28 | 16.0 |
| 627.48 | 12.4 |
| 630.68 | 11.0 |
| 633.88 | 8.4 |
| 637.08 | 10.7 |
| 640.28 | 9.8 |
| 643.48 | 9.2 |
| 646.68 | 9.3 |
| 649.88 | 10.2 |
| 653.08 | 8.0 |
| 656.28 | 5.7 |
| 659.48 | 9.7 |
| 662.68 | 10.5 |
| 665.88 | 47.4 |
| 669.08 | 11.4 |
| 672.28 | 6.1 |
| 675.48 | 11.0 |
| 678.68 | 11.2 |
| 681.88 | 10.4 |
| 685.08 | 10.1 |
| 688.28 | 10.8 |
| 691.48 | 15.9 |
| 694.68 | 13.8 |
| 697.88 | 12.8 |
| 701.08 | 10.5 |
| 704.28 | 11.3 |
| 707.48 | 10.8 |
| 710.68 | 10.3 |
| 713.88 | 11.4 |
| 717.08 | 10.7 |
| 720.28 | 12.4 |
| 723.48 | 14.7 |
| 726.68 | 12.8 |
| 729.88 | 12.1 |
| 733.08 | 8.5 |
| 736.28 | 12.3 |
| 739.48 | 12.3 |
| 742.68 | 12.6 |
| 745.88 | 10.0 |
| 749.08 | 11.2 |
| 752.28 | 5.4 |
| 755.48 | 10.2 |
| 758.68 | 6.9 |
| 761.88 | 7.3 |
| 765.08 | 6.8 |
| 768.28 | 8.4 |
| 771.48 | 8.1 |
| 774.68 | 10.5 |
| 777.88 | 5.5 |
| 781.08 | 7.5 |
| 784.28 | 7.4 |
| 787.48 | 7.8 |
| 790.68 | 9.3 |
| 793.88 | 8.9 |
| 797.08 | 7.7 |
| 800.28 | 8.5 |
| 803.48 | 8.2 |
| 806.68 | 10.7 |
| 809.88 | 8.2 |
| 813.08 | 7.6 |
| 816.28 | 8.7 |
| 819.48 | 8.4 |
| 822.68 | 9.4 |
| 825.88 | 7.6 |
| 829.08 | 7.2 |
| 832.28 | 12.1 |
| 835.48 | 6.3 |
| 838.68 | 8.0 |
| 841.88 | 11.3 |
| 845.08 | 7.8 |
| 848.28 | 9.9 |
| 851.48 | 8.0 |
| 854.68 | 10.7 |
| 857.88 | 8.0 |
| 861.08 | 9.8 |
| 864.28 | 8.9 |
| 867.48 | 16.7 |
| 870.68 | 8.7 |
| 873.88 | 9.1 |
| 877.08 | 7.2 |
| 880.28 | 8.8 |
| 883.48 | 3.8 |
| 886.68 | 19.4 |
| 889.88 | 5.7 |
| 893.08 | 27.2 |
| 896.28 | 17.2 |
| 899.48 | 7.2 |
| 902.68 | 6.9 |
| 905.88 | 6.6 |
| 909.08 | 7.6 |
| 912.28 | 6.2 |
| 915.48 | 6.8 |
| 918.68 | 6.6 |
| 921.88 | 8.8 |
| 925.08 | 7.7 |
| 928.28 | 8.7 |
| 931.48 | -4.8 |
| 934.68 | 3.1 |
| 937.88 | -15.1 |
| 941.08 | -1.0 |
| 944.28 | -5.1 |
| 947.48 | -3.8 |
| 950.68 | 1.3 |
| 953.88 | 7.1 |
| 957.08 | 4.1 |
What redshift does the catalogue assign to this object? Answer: 0.786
